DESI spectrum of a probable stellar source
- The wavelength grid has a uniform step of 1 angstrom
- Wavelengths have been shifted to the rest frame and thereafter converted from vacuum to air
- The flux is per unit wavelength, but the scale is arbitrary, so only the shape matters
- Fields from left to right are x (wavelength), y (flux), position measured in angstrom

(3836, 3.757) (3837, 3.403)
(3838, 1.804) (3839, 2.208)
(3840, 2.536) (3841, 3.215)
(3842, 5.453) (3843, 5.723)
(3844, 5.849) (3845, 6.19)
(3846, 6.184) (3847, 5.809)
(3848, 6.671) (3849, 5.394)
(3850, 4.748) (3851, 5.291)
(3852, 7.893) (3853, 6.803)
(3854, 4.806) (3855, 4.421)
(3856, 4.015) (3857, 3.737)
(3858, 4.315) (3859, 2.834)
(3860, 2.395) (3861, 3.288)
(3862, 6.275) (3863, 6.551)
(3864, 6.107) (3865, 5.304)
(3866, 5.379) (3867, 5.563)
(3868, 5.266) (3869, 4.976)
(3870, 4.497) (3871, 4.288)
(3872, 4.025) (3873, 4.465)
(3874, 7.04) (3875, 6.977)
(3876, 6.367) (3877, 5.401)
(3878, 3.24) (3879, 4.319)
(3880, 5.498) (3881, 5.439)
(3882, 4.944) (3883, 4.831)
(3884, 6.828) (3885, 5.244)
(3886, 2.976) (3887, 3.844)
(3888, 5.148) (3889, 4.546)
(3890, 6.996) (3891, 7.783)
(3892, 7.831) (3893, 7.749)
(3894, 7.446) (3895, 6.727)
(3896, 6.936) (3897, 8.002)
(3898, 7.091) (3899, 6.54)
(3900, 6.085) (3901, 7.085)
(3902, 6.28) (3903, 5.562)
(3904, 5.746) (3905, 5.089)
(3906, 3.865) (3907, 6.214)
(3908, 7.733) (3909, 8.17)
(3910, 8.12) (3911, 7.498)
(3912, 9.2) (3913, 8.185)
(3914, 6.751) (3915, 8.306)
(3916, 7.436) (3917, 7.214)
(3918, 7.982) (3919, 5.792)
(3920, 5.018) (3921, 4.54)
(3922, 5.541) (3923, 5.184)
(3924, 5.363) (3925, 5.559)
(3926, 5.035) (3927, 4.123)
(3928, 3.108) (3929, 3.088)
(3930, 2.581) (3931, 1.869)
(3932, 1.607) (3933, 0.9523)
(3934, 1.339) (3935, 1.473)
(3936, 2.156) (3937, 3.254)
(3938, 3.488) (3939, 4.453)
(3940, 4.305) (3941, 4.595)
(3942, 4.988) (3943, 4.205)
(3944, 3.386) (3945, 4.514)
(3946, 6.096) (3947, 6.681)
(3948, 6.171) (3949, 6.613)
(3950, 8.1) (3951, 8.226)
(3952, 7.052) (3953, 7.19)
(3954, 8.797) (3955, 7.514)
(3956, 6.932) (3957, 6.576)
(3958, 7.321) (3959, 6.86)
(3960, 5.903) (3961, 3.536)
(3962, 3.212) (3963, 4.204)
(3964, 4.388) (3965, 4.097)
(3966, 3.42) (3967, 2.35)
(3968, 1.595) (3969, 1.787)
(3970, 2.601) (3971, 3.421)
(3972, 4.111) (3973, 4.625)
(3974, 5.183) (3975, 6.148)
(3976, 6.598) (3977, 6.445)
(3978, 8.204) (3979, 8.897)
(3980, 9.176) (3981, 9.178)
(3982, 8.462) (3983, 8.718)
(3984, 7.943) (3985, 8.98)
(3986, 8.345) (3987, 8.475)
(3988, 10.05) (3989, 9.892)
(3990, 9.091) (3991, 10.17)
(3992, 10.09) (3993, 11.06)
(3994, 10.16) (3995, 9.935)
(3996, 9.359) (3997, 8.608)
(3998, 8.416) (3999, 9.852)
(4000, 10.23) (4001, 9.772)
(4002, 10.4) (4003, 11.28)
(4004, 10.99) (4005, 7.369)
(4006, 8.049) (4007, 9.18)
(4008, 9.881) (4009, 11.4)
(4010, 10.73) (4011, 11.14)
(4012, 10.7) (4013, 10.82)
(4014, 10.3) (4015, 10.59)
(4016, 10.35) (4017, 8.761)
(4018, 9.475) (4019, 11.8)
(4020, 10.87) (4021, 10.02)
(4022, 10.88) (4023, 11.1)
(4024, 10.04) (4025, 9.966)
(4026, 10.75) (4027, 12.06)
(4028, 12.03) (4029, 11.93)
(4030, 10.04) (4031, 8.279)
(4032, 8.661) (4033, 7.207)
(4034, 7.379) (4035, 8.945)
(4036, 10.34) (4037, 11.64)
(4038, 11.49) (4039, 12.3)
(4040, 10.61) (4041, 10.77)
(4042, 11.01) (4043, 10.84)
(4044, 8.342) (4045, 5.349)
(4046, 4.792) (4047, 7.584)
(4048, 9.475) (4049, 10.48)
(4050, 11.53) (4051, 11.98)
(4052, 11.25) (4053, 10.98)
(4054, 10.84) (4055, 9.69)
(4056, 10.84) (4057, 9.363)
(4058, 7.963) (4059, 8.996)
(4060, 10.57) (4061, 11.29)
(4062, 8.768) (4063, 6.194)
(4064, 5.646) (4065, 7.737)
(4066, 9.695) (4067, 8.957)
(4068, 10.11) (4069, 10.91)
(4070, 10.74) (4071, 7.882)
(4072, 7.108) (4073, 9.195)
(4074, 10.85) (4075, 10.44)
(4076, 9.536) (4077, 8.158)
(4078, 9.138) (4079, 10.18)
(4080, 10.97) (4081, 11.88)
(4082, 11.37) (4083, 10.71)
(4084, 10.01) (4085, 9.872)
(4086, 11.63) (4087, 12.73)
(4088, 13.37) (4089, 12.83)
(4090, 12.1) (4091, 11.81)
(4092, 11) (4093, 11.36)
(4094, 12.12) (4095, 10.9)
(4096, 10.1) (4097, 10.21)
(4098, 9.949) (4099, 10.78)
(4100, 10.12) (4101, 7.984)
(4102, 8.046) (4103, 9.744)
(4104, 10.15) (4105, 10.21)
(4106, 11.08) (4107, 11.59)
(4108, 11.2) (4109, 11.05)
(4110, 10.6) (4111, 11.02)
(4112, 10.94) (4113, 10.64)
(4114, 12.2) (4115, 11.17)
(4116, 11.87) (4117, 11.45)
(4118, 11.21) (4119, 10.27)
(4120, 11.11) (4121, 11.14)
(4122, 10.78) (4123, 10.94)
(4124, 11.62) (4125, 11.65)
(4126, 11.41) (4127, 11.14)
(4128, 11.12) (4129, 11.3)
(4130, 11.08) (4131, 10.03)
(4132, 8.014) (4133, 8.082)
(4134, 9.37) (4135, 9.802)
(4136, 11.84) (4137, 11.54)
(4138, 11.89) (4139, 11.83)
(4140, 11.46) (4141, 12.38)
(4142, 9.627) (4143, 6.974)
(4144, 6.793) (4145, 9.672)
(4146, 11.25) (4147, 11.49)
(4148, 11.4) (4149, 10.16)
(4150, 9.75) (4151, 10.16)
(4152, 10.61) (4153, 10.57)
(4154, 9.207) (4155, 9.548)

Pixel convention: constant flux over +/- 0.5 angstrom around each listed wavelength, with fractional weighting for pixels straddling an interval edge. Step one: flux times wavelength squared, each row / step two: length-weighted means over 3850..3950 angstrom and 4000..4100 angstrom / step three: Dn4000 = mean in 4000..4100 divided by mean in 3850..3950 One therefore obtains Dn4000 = 2.04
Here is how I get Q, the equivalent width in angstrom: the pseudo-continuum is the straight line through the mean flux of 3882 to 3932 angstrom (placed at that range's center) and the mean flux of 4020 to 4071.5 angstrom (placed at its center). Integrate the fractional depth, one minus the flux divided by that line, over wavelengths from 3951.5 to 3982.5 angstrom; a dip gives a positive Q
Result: 7.89 angstrom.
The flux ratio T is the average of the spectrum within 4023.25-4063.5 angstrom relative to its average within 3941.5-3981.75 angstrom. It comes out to 1.7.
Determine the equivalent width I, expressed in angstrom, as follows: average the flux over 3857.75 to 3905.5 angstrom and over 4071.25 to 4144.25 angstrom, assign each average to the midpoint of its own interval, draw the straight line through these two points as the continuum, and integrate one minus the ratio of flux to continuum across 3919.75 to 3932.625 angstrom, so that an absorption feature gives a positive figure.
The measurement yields 5.0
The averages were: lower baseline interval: 5.57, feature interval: 4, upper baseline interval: 10.6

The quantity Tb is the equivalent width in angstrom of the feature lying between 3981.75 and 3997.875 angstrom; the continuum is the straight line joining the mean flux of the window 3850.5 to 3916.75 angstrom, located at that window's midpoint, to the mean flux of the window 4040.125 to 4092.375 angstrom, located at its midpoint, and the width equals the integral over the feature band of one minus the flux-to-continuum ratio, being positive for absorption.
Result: -2.18 angstrom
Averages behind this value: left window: 5.85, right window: 9.92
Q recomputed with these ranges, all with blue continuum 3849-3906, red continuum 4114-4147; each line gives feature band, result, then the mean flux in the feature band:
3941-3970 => 7.0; 5.36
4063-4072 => 0.6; 8.7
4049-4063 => -1.6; 10.2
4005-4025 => -4.7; 10.2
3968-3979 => 3.7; 4.94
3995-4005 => -2.2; 9.76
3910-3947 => 9.6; 4.8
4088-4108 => -1.5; 10.7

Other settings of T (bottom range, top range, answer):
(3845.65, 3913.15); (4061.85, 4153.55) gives 1.81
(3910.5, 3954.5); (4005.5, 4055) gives 1.94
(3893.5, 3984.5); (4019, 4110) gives 1.80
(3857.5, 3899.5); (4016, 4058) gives 1.82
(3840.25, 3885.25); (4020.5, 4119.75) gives 1.97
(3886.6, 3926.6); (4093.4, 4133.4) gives 1.63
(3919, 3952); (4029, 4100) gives 2.29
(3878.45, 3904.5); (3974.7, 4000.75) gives 1.48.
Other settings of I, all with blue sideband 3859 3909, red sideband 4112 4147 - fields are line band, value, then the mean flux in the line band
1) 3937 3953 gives 3.3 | 5.51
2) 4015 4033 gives -3.8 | 10.3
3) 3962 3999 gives 3.2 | 7.05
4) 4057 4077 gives 0.7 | 9.07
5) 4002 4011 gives -2.0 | 9.96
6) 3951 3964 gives 1.6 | 6.26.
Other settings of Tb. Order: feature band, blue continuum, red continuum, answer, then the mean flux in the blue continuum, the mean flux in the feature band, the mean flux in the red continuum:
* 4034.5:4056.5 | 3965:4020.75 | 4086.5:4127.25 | -1.0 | 8.43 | 10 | 11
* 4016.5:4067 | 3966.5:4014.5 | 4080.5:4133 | -1.7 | 8.34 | 9.76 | 10.9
